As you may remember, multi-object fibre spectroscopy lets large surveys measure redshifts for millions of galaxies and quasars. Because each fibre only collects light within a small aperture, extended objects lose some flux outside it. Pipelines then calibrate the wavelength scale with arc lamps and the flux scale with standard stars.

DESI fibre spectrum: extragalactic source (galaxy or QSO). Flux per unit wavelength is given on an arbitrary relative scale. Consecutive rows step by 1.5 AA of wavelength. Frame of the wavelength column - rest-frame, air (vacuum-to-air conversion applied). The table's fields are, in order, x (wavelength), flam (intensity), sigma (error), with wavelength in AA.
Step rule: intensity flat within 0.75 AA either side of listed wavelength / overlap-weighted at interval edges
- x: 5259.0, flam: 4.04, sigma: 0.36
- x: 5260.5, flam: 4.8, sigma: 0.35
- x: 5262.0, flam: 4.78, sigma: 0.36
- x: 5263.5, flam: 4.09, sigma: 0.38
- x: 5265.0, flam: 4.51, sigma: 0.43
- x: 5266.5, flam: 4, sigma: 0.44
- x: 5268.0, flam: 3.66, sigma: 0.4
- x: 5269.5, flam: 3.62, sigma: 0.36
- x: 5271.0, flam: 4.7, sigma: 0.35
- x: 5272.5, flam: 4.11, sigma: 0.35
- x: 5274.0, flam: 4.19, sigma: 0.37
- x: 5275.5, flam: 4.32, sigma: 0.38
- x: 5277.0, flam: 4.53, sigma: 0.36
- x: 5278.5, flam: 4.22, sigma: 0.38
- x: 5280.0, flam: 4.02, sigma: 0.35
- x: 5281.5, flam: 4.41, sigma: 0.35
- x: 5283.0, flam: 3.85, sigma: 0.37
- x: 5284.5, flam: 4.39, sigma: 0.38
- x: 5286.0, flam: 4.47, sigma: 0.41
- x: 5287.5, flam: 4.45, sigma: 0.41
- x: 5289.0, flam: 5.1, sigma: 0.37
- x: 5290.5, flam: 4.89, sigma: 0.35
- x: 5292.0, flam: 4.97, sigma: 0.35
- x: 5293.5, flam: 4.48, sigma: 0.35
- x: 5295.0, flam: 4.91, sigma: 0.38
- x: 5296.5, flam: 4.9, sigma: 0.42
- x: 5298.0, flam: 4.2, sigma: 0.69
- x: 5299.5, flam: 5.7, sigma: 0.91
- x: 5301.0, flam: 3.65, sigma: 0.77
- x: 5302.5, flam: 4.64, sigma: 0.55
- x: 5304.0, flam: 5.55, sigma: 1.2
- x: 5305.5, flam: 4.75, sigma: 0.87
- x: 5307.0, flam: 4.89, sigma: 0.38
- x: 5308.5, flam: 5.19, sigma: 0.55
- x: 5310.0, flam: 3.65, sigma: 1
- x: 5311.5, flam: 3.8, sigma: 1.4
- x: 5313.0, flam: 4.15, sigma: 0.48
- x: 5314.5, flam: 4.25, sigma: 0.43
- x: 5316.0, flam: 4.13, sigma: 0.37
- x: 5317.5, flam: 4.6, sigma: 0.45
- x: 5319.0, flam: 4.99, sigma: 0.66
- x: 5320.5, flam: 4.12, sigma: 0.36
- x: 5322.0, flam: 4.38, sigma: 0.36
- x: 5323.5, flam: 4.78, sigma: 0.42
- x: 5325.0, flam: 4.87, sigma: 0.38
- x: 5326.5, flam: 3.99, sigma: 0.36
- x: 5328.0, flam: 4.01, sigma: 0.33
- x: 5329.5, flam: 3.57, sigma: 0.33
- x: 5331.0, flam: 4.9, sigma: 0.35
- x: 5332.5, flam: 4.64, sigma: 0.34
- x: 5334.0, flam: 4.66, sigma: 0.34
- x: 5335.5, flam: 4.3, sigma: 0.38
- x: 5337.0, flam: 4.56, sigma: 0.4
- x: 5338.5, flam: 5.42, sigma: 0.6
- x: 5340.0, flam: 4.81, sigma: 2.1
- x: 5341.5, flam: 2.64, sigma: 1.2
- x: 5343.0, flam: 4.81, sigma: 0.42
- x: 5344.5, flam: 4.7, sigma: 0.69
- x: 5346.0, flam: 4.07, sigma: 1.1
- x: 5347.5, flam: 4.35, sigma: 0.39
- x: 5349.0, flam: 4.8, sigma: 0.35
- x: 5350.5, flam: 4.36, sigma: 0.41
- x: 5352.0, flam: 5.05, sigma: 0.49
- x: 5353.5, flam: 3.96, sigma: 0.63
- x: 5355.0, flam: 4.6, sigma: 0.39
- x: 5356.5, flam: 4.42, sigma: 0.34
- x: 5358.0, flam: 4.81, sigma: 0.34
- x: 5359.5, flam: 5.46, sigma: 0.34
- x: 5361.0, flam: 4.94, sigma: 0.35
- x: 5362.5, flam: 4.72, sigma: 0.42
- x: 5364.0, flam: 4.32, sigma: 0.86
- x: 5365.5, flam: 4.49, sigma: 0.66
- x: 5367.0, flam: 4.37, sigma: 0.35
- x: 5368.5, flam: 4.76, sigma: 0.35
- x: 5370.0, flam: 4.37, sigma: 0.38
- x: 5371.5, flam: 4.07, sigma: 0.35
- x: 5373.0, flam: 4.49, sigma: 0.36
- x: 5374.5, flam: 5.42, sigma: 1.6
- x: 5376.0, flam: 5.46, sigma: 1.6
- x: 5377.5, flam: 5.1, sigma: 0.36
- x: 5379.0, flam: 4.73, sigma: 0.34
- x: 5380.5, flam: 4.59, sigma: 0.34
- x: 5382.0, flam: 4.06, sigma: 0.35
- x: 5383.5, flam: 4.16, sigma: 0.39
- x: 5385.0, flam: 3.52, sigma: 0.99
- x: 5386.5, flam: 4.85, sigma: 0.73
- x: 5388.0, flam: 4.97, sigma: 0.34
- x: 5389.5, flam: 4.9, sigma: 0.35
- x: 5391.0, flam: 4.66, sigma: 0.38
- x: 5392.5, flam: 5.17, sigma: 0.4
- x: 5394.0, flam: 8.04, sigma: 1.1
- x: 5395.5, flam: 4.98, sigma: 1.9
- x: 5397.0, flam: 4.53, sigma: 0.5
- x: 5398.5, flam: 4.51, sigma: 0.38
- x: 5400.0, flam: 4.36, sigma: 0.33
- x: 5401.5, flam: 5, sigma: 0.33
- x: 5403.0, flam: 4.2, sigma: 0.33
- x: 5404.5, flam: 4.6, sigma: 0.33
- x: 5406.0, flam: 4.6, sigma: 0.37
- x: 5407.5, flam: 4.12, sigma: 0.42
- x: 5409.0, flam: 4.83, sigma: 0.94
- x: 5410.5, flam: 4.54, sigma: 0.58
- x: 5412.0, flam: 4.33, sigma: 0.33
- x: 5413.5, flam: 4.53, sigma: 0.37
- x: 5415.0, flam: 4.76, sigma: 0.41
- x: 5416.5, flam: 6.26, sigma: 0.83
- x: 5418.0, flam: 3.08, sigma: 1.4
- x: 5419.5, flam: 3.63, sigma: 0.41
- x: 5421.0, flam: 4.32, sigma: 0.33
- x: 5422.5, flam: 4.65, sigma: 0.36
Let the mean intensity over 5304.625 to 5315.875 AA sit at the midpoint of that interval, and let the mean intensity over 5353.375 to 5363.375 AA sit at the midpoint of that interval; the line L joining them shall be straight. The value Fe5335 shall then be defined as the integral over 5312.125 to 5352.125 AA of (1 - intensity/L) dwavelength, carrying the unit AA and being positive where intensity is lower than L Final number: 1.0 AA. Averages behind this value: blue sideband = 4.38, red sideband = 4.74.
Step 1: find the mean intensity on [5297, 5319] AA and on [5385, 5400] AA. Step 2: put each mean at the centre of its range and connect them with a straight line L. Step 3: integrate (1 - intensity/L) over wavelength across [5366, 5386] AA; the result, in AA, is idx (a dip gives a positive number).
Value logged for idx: 1.6 AA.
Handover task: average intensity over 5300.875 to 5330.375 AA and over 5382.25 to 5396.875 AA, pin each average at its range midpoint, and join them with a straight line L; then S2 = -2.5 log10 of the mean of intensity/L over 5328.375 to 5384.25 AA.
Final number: 0.04 mag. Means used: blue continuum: 4.42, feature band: 4.56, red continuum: 4.97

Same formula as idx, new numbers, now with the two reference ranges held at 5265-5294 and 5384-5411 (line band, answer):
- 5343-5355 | 0.28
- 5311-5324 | 0.37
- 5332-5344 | 0.22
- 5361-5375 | 0.36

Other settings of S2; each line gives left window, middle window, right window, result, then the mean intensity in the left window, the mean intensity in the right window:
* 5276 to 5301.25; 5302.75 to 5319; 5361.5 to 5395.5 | 0.02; 4.55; 4.79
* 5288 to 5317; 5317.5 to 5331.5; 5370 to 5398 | 0.07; 4.62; 4.86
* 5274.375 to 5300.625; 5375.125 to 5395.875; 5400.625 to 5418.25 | -0.08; 4.56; 4.61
